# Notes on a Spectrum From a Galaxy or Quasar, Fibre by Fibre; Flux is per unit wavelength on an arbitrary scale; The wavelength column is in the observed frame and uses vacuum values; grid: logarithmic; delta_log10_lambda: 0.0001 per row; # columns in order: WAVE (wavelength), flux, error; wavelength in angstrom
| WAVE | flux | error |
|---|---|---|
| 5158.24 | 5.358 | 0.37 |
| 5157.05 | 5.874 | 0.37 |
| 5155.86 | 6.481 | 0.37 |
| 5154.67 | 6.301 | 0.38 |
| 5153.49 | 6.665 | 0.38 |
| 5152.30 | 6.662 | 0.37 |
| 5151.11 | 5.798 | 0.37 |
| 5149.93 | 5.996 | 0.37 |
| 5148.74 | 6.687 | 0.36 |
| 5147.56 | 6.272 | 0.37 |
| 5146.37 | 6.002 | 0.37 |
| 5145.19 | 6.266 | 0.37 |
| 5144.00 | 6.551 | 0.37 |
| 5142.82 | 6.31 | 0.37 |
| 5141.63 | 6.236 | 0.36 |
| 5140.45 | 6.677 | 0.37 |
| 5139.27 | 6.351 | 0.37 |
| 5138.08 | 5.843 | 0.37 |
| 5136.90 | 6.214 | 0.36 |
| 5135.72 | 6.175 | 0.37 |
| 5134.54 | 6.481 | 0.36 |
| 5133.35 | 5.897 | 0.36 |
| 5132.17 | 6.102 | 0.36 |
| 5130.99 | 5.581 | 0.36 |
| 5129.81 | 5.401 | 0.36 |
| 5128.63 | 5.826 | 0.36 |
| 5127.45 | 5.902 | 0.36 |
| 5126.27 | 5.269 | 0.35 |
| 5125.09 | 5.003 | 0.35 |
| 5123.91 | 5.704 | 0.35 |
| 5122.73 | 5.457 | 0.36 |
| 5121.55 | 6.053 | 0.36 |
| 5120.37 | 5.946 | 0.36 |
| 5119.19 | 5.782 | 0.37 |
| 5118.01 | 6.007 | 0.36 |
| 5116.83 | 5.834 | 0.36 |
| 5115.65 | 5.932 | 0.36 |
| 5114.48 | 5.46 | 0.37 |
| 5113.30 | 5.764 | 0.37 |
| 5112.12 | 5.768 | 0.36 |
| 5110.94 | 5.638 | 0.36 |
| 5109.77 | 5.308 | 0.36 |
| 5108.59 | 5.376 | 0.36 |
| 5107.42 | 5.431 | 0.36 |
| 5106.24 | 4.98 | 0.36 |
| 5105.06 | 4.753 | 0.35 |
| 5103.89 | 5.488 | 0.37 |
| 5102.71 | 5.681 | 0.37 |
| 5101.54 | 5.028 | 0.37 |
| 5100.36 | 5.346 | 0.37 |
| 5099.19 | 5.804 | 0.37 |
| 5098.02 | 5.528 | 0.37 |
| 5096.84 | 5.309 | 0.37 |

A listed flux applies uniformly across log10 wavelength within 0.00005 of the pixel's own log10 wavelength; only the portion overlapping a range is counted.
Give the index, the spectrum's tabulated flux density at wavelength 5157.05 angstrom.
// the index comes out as 5.874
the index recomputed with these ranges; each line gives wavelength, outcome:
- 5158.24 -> 5.358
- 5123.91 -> 5.704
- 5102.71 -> 5.681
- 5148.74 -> 6.687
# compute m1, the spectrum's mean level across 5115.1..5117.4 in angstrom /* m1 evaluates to 5.88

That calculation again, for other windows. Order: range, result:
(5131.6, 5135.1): 6.15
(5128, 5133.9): 5.77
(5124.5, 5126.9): 5.15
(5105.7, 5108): 5.2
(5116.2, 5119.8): 5.87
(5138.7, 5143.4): 6.4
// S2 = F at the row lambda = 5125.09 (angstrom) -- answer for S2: 5.003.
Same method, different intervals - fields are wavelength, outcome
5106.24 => 4.98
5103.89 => 5.488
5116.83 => 5.834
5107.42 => 5.431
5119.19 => 5.782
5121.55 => 6.053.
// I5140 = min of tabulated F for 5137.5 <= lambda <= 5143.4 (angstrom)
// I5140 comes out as 5.843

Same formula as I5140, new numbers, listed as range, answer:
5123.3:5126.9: 5.003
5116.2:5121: 5.782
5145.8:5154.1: 5.798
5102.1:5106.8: 4.753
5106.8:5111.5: 5.308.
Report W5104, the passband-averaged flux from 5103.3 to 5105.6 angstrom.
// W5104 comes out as 5.13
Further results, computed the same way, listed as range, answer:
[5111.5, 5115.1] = 5.67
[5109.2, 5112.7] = 5.58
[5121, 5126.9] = 5.5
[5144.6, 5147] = 6.14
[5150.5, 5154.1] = 6.38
